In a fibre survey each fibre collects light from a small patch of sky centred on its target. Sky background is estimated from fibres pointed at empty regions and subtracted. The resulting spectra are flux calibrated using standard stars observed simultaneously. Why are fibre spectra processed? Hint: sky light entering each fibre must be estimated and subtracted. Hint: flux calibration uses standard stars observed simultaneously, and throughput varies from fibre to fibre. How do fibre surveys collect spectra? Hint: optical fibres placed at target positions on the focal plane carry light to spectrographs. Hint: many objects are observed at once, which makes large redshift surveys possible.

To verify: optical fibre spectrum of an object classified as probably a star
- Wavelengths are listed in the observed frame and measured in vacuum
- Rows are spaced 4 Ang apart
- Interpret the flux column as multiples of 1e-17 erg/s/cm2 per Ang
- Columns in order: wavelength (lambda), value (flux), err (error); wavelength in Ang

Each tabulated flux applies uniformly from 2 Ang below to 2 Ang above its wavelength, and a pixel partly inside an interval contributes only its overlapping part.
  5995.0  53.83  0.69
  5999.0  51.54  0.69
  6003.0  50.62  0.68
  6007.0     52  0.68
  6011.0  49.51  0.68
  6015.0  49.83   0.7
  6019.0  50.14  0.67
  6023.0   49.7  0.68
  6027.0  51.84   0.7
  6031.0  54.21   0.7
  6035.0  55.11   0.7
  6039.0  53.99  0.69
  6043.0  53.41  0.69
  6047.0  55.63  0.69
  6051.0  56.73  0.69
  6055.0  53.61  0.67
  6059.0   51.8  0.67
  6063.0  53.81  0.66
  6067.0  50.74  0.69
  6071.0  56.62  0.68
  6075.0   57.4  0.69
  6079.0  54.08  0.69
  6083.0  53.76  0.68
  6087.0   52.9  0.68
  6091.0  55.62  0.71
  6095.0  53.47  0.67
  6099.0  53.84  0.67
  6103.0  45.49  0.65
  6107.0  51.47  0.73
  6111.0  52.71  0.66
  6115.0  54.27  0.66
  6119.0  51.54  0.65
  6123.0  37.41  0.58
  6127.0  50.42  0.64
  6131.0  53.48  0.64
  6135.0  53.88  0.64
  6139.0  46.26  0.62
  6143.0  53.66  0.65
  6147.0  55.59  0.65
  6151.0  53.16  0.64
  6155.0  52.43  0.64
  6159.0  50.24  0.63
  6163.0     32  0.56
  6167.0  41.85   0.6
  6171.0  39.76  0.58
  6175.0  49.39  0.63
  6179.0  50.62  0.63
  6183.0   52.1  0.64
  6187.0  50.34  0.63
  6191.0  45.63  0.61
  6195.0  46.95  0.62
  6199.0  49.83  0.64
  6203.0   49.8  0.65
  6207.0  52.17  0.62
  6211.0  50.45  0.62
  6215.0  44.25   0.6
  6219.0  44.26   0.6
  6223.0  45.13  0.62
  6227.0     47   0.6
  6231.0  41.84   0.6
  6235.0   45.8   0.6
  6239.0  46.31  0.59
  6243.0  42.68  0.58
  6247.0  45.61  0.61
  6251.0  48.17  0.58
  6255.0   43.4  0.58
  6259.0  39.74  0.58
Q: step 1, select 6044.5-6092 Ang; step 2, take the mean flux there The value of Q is 54.4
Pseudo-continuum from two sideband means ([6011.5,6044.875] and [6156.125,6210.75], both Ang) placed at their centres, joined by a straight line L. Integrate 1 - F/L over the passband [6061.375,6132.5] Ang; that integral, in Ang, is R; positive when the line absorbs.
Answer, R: -3.1 Ang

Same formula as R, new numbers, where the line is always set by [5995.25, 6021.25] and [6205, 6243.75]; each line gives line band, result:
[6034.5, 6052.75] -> -1.8 Ang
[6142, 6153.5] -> -1.5 Ang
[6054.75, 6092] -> -3.5 Ang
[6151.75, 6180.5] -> 1.2 Ang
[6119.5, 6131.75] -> 0.3 Ang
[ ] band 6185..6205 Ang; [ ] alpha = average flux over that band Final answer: 48.5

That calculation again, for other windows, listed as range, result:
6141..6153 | 54.1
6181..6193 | 49.4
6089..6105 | 52.1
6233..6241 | 46.1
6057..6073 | 53.2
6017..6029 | 50.6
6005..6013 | 50.8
